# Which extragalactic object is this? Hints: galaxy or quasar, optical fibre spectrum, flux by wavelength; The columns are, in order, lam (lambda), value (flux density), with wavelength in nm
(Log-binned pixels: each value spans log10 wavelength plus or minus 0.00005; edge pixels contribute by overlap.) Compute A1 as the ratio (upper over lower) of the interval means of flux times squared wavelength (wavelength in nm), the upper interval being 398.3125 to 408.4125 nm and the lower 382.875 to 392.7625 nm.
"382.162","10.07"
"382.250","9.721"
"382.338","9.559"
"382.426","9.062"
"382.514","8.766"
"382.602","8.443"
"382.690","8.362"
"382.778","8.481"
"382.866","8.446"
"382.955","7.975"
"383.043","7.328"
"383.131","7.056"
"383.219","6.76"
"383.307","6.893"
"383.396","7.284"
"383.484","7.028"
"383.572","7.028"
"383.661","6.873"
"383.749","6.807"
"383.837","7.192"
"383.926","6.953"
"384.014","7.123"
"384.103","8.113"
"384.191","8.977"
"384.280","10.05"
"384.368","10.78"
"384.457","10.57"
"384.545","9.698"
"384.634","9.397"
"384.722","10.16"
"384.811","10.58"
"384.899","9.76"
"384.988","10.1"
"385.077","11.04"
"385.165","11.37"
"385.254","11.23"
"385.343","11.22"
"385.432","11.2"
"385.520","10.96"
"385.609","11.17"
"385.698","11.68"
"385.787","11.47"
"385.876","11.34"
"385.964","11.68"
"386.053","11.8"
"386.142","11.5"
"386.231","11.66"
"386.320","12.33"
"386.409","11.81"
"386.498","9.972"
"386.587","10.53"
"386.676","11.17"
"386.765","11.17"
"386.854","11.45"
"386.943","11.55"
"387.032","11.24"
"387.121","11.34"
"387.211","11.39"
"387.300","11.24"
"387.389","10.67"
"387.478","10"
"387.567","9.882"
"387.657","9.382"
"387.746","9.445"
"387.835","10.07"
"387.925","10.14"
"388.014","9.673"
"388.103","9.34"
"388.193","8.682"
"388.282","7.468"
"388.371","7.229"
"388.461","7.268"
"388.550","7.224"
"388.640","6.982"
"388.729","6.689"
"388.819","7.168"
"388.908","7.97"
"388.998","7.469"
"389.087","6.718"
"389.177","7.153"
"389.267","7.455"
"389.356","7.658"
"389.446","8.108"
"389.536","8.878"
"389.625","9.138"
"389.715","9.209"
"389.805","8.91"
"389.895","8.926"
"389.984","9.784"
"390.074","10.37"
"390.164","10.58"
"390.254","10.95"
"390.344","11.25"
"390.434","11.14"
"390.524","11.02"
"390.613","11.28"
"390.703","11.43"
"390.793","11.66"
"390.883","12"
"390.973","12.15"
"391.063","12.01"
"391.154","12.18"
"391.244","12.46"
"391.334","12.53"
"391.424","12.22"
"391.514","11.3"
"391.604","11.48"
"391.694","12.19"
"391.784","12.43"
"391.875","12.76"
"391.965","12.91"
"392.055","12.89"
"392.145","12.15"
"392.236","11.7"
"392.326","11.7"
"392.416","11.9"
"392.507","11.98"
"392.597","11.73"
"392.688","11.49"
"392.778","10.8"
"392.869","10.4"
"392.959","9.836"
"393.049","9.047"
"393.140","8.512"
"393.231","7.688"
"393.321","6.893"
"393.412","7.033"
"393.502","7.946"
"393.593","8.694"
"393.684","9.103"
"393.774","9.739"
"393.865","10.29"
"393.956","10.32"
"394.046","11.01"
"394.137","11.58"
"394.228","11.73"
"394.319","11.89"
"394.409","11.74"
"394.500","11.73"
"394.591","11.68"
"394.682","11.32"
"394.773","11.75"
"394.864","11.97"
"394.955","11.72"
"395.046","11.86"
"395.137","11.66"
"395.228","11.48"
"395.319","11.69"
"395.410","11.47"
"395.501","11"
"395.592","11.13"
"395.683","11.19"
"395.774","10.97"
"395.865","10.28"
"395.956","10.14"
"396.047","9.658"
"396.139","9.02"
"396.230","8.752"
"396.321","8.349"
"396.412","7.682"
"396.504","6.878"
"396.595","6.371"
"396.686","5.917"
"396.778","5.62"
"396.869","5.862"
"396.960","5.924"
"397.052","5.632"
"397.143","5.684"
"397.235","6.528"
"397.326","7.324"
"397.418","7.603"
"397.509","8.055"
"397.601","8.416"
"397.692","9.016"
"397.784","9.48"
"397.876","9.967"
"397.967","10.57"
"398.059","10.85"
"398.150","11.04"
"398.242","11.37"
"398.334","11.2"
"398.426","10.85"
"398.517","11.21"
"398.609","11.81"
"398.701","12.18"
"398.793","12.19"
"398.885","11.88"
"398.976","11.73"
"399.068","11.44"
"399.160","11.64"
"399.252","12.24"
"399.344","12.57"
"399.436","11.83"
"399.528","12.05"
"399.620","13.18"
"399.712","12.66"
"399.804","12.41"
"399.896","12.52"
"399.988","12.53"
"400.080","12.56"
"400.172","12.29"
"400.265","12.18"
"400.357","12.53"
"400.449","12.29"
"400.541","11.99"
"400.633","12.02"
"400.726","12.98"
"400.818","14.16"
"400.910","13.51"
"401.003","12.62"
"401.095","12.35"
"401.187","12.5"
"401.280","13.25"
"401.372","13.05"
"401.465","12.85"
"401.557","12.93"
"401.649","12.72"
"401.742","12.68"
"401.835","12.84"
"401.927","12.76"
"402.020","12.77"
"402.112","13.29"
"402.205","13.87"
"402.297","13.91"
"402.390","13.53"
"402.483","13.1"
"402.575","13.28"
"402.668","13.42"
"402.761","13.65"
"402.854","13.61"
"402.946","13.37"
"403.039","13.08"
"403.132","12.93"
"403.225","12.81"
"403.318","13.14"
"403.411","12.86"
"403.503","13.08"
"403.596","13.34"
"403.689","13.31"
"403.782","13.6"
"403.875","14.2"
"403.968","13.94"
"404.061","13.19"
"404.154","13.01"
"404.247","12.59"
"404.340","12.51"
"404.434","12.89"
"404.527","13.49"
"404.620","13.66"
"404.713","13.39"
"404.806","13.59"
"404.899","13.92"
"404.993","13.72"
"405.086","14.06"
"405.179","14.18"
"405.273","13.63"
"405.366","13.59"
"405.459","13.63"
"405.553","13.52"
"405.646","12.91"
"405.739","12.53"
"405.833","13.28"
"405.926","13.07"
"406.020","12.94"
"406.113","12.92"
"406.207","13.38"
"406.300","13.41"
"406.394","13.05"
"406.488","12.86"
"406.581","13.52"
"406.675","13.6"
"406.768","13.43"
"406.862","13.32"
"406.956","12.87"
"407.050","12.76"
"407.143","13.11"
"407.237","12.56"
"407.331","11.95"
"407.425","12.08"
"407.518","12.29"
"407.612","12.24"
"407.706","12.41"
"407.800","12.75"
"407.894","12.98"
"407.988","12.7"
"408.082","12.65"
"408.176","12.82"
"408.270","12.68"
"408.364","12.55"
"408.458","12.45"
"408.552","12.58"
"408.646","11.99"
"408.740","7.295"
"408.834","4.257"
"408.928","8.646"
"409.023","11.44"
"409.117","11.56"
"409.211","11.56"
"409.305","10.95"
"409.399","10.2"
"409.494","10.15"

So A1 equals 1.4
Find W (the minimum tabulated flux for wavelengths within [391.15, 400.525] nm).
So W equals 5.62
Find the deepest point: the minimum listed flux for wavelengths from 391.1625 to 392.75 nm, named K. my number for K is 11.3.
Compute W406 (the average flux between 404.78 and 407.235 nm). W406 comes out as 13.3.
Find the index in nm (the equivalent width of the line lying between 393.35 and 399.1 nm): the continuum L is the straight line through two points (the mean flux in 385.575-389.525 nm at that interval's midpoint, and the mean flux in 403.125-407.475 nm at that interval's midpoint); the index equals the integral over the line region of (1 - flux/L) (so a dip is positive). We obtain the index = 0.79 nm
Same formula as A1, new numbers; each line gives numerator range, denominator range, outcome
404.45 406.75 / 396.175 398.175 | 1.80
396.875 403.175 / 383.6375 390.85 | 1.28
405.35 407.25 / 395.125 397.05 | 1.54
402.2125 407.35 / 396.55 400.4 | 1.34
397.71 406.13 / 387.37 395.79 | 1.30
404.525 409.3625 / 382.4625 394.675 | 1.38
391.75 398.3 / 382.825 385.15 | 1.23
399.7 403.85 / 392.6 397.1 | 1.39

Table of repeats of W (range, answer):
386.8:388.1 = 9.382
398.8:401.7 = 11.44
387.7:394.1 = 6.689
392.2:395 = 6.893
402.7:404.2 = 12.81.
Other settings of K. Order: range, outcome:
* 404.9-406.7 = 12.53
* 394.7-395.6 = 11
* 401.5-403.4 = 12.68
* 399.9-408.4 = 11.95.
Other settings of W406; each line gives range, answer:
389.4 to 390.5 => 9.79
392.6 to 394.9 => 10.2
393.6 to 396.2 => 11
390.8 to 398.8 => 10.2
